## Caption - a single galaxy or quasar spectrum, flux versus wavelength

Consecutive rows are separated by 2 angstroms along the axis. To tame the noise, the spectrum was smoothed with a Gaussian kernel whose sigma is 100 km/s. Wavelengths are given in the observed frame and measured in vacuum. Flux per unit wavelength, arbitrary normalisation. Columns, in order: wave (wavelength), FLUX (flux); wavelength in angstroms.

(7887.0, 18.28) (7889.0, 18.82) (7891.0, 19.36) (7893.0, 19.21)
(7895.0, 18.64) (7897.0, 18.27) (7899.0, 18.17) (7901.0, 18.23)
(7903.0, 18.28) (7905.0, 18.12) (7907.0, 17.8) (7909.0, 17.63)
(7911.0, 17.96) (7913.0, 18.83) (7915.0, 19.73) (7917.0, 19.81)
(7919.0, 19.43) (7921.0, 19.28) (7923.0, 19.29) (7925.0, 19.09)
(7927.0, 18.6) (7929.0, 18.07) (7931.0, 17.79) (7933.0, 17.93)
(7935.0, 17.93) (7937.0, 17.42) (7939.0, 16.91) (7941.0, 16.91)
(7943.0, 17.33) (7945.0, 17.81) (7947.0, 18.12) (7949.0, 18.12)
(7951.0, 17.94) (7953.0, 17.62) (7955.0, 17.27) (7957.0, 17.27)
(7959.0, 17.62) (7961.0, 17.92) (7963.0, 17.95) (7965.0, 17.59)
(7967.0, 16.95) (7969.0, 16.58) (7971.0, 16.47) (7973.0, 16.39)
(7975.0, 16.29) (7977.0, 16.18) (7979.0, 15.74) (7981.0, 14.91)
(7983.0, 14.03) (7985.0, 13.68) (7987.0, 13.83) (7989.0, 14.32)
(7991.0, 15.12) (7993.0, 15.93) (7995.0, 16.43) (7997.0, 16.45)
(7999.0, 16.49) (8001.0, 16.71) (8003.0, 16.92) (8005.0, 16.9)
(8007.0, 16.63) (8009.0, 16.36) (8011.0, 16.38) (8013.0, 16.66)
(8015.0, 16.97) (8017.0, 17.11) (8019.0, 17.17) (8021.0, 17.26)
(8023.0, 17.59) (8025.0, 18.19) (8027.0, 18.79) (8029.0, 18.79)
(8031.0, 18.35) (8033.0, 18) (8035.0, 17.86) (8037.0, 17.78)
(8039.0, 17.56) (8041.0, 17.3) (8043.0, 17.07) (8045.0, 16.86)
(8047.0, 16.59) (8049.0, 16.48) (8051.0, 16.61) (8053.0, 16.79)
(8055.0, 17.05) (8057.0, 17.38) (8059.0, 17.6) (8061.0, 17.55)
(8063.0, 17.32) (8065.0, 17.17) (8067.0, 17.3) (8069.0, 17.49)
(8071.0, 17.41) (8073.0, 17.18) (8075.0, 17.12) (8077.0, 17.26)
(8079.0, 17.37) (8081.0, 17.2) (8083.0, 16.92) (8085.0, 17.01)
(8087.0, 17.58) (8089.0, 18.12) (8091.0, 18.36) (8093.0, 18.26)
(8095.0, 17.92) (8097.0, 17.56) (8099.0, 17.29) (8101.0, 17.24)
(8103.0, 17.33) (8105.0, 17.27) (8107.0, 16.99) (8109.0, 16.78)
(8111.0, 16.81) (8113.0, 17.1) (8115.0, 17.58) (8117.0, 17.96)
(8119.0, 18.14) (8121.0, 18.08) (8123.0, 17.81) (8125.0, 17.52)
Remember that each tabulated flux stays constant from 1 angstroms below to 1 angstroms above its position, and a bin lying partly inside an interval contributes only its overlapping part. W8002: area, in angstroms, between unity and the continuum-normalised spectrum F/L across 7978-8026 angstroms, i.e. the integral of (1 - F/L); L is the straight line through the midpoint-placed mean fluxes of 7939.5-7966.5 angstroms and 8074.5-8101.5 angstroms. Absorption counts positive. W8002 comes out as 3.9 angstroms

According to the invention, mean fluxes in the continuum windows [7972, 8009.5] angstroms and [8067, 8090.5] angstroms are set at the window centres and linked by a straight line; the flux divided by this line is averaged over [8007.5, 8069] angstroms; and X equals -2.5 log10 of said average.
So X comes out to -0.05 mag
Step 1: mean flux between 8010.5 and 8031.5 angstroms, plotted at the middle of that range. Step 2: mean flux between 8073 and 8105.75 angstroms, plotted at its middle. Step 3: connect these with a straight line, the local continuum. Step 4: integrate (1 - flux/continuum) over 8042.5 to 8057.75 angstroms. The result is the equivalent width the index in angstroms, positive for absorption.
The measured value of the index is 0.6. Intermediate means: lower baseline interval 17.6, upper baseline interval 17.5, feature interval 16.8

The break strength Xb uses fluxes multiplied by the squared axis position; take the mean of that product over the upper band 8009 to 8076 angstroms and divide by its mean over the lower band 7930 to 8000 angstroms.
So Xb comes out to 1.06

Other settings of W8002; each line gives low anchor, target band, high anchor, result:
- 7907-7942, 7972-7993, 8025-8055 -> 3.3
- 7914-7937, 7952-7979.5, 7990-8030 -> 1.4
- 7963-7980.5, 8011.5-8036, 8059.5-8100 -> -1.0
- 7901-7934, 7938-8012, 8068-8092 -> 6.7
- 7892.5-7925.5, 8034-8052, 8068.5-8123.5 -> 0.7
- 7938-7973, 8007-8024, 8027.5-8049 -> 0.6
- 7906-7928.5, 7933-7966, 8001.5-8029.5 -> 1.2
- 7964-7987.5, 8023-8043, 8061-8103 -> -1.6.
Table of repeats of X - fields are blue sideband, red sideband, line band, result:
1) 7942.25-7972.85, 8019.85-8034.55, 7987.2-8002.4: 0.13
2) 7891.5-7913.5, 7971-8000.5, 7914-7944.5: -0.06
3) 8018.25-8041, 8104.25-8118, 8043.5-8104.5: 0.01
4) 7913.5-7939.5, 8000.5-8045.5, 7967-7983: 0.13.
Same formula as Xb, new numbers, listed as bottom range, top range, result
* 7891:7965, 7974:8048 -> 0.93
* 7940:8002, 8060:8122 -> 1.09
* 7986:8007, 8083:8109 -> 1.13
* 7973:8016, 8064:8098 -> 1.13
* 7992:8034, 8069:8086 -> 1.02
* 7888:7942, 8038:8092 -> 0.97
